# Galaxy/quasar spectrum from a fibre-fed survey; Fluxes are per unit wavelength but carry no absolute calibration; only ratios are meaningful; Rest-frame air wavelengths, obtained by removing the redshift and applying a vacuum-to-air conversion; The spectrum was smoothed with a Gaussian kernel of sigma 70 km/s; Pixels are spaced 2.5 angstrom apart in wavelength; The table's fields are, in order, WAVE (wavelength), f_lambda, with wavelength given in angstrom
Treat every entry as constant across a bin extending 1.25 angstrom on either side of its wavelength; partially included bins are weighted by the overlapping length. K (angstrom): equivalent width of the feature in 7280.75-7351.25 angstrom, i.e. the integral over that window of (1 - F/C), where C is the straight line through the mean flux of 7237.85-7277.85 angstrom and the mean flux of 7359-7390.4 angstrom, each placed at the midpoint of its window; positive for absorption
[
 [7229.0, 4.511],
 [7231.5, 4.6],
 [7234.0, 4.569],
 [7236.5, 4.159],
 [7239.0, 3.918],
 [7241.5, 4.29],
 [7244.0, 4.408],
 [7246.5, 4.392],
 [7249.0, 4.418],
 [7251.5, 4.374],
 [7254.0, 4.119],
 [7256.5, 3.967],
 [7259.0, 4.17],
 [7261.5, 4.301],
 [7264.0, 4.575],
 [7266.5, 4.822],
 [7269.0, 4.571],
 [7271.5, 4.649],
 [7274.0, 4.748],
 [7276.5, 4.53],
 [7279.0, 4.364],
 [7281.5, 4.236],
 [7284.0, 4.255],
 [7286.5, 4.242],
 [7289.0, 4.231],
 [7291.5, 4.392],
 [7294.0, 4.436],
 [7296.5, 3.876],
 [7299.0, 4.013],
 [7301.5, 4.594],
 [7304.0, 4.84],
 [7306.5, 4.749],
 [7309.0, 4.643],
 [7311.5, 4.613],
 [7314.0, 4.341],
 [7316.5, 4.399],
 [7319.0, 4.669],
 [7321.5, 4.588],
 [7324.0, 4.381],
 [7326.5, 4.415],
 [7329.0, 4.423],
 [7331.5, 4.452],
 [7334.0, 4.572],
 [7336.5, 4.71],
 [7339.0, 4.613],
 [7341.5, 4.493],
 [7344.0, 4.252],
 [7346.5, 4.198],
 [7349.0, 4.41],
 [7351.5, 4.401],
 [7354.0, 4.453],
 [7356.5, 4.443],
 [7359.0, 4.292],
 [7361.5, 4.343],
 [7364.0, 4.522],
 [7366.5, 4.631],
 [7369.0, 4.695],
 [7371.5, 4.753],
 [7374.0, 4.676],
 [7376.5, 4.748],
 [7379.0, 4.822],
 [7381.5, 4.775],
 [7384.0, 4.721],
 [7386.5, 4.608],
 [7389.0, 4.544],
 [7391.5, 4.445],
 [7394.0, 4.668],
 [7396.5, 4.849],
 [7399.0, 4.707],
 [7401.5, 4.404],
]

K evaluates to 1.3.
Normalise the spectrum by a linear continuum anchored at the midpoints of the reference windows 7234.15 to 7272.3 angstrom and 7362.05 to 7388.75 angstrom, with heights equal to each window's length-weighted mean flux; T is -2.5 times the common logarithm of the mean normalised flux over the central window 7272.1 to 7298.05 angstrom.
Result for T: 0.02 mag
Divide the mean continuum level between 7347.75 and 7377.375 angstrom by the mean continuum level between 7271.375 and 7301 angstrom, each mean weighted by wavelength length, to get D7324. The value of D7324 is 1.05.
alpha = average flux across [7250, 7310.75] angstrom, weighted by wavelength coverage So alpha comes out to 4.41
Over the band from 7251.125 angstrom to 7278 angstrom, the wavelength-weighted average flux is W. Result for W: 4.44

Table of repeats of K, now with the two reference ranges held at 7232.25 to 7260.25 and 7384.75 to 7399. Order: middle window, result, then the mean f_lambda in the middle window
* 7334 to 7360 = 0.5 angstrom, 4.43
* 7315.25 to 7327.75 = -0.1 angstrom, 4.49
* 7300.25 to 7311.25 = -0.7 angstrom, 4.7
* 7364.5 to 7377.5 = -0.3 angstrom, 4.69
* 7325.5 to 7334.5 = 0.0 angstrom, 4.46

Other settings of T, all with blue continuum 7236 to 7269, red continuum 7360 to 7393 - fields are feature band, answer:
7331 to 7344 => -0.002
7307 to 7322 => -0.018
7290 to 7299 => 0.055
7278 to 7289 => 0.032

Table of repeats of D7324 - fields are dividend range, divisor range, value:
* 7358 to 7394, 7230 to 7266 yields 1.07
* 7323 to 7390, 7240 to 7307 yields 1.03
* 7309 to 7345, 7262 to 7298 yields 1.02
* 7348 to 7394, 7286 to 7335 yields 1.03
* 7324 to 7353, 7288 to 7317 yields 1.00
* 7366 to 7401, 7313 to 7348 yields 1.05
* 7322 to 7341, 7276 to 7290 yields 1.05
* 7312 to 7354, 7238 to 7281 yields 1.02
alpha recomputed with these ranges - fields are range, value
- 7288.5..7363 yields 4.44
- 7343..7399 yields 4.56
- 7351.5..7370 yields 4.47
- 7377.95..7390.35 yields 4.69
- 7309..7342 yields 4.52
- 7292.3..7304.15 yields 4.31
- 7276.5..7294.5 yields 4.32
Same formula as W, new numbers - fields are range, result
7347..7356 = 4.4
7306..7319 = 4.55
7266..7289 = 4.47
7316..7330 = 4.48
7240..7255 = 4.33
